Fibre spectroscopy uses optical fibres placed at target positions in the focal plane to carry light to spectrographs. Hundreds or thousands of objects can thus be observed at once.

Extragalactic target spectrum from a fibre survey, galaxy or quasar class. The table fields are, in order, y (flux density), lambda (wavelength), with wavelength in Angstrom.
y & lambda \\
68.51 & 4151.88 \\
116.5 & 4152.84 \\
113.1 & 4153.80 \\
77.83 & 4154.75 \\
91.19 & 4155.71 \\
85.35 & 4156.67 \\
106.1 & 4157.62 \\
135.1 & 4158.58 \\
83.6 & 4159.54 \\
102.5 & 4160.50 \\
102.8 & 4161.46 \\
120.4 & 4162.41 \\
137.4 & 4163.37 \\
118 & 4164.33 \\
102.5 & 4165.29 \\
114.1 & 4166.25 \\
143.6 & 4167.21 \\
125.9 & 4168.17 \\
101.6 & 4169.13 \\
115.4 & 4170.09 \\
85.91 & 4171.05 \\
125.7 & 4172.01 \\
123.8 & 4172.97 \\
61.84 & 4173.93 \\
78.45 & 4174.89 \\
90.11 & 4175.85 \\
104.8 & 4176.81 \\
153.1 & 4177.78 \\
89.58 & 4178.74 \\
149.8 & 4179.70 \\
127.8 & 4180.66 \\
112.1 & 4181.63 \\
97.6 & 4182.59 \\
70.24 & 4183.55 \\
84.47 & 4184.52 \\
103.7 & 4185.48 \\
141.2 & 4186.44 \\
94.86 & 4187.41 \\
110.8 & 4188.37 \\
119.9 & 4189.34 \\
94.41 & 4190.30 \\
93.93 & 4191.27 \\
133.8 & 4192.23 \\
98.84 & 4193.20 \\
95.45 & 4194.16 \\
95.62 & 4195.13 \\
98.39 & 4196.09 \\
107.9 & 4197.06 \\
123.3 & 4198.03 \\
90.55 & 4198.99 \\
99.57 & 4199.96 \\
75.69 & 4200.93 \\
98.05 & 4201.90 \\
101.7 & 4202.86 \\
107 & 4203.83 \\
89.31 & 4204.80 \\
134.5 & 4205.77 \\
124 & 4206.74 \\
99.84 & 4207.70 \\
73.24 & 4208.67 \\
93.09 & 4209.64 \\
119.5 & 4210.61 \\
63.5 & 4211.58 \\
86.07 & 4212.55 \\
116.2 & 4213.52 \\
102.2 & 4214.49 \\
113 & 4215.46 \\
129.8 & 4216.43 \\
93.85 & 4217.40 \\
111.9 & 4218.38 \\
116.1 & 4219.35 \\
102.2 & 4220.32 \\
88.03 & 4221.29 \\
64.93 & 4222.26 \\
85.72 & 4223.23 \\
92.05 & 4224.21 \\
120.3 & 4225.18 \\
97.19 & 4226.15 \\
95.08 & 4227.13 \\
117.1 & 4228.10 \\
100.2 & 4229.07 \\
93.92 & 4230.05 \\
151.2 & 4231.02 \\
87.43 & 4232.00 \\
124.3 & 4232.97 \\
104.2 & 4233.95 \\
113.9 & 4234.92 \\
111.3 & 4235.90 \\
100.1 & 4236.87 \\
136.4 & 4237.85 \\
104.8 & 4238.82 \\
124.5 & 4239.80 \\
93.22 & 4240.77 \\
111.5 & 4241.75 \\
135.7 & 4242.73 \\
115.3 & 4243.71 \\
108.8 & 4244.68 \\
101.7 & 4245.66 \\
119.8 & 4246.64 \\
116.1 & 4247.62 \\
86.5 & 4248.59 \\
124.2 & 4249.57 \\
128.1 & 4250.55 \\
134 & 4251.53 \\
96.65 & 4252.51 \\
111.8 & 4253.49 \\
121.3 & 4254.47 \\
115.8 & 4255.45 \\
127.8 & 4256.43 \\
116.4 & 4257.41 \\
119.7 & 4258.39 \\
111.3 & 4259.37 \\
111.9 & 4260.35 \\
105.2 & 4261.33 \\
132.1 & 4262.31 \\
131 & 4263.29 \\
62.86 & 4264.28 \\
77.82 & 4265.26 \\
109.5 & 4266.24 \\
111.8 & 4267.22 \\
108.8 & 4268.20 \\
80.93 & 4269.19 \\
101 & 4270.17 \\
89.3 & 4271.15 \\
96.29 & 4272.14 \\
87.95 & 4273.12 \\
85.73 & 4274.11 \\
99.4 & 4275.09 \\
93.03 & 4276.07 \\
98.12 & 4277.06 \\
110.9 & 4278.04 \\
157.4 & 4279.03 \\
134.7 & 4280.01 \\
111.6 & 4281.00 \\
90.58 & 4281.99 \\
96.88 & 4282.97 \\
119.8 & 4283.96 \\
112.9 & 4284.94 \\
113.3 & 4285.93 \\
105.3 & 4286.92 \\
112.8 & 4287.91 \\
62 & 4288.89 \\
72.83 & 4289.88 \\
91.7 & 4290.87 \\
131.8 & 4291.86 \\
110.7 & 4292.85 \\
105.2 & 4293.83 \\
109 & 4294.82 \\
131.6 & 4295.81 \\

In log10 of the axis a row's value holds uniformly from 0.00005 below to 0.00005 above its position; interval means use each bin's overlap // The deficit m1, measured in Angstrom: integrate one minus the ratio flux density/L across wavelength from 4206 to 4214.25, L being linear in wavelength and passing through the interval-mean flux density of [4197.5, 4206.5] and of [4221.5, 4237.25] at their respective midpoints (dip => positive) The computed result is 0.38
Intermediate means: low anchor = 103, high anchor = 103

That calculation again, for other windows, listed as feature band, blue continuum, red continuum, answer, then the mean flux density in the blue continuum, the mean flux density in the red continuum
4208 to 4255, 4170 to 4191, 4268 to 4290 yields -1.4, 106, 102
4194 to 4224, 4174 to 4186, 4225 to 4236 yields 1.9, 104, 109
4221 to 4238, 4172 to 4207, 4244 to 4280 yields 0.4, 105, 108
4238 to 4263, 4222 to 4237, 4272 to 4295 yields -2.6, 104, 105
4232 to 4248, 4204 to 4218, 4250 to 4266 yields -0.6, 103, 113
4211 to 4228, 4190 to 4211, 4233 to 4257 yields 1.3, 102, 114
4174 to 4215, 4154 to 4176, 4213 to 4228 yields 0.4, 106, 102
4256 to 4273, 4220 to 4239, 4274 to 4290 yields 0.1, 105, 106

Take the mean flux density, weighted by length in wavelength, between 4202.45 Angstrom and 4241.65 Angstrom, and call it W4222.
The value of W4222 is 105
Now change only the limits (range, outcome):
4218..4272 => 108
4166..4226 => 104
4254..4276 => 104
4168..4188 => 106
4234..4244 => 114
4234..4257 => 115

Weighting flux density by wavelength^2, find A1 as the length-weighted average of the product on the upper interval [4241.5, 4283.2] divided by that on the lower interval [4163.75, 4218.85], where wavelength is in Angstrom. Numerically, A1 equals 1.07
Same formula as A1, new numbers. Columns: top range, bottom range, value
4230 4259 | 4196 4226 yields 1.16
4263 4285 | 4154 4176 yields 1.02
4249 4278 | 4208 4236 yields 1.06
